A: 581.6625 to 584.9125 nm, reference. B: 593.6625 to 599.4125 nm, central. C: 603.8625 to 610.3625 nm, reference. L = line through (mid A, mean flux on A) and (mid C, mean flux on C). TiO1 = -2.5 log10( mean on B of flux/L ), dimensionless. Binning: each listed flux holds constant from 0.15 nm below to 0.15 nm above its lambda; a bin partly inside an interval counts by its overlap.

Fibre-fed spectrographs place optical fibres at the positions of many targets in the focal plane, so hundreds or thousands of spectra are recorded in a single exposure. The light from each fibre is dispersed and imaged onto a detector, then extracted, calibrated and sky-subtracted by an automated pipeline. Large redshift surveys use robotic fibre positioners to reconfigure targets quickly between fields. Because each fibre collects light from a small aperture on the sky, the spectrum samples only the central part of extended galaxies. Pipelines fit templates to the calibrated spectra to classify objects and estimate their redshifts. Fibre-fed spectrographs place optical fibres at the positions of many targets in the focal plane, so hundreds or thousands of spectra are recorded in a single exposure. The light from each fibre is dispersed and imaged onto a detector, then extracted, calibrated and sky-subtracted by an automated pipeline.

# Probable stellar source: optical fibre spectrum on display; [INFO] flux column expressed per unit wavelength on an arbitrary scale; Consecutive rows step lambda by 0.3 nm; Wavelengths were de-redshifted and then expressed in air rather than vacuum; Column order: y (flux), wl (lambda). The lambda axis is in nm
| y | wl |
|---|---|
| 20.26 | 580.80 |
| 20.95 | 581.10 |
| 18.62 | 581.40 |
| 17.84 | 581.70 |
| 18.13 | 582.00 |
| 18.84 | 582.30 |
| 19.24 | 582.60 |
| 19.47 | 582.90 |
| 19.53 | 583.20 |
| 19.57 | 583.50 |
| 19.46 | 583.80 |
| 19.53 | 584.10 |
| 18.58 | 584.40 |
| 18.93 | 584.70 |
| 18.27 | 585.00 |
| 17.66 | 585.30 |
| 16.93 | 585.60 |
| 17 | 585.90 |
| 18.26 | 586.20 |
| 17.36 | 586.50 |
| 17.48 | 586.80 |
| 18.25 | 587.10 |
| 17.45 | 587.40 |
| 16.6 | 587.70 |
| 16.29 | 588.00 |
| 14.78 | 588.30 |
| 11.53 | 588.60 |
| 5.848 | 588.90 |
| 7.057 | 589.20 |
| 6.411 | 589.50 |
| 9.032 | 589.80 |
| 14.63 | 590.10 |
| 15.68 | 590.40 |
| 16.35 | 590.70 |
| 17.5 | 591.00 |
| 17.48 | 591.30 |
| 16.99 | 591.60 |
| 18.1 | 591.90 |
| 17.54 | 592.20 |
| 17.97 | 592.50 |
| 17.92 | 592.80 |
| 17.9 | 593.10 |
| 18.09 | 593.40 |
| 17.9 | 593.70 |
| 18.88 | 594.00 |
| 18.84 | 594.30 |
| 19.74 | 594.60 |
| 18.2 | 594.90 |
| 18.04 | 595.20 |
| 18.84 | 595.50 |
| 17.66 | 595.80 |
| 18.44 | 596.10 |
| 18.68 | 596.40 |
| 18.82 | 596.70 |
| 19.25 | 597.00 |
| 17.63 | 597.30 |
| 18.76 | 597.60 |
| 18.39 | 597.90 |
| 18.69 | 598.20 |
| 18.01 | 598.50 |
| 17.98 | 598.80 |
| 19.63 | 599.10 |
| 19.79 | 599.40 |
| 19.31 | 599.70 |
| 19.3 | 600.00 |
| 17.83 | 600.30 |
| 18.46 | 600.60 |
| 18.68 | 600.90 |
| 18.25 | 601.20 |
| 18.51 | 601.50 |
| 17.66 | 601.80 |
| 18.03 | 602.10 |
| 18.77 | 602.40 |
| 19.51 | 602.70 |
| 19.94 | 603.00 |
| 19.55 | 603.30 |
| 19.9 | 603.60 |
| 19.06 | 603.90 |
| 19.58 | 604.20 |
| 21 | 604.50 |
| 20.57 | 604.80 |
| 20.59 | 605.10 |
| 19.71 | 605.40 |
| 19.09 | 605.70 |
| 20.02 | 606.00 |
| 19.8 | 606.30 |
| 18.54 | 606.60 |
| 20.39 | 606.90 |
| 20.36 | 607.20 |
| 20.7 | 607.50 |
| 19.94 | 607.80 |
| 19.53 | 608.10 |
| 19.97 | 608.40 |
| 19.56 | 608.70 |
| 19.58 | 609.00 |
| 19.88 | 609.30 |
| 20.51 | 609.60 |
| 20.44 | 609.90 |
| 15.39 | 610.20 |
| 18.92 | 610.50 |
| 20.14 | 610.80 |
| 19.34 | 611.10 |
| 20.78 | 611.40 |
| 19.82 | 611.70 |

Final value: 0.048 mag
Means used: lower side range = 19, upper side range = 19.7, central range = 18.6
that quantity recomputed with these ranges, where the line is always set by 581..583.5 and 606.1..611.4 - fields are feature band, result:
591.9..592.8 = 0.084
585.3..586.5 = 0.102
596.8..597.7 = 0.048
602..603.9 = 0.011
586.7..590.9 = 0.392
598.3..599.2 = 0.053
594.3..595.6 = 0.035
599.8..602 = 0.061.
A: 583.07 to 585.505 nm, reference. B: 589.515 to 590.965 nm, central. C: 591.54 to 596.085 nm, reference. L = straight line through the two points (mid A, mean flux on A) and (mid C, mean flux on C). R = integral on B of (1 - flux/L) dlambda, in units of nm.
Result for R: 0.39 nm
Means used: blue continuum 18.9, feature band 13.5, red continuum 18.2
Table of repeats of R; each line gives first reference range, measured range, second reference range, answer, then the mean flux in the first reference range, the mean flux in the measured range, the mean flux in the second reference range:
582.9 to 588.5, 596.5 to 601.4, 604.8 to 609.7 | 0.11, 17.9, 18.7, 19.9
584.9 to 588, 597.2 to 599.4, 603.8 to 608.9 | 0.04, 17.5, 18.6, 19.9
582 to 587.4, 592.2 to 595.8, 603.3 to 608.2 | 0.15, 18.5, 18.3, 19.9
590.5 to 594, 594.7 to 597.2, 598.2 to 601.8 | -0.05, 17.6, 18.5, 18.7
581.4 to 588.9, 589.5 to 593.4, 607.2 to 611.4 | 0.43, 17.6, 16.1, 19.6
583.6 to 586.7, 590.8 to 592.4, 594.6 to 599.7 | 0.08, 18.2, 17.5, 18.6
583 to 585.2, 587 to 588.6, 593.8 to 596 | 0.24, 19.1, 16.1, 18.6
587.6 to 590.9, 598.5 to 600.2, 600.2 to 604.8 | -0.16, 12.2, 19.1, 19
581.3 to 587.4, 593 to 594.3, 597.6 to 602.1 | 0.02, 18.4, 18.3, 18.6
